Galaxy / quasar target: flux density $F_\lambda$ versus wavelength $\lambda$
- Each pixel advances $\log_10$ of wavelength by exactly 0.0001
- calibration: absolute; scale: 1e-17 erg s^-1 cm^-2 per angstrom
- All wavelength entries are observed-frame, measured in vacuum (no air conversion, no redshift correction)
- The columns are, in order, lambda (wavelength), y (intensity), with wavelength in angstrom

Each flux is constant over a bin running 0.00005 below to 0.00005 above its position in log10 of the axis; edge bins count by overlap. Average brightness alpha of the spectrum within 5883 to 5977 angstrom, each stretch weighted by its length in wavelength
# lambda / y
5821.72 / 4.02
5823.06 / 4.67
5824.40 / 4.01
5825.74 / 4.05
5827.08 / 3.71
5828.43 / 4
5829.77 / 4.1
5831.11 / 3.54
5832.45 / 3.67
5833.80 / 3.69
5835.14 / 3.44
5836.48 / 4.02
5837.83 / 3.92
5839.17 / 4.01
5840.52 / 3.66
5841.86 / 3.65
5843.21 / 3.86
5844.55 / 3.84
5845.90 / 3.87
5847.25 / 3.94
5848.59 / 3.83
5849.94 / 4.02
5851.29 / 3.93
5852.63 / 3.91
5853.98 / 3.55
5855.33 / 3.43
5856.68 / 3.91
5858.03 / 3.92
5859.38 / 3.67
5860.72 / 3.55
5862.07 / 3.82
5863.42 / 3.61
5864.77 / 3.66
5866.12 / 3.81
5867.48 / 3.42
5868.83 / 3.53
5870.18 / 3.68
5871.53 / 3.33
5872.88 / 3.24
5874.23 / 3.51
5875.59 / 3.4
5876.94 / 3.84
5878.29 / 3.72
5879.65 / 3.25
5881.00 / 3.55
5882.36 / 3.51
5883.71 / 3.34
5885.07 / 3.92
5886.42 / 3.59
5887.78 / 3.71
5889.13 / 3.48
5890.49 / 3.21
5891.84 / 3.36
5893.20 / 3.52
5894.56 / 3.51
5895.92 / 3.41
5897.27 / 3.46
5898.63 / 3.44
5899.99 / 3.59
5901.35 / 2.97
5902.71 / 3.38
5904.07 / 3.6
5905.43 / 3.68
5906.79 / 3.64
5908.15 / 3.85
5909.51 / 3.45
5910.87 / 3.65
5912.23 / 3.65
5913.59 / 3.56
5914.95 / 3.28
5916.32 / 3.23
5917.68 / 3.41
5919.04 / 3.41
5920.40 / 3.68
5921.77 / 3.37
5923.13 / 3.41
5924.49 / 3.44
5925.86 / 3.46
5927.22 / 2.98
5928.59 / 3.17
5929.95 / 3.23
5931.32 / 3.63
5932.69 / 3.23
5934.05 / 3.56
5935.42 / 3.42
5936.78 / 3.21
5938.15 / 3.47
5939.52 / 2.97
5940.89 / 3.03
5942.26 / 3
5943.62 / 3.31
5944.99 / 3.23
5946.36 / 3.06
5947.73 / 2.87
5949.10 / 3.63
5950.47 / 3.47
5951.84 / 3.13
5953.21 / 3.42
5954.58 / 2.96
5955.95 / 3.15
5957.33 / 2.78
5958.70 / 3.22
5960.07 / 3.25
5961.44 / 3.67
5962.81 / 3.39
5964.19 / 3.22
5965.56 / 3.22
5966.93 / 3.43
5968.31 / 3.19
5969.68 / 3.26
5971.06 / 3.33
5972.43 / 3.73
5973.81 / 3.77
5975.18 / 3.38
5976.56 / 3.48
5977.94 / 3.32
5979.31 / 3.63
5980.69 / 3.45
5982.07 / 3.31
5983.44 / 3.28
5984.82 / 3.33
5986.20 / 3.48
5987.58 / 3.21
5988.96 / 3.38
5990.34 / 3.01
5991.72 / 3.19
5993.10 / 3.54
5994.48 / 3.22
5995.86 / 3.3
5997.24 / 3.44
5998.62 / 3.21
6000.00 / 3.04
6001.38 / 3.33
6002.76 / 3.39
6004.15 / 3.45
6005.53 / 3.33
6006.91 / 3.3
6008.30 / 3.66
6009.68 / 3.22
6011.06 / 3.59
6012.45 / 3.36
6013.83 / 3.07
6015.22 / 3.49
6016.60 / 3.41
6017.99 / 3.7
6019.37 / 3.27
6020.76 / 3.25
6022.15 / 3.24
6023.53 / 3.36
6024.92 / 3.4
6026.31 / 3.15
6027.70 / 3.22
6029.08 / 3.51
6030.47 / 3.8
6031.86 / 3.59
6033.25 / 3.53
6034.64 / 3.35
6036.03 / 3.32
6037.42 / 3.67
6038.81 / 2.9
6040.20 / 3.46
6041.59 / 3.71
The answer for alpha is 3.38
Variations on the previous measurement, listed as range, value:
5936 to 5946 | 3.17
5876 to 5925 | 3.5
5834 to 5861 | 3.8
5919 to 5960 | 3.26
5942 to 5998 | 3.31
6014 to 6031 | 3.39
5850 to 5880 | 3.63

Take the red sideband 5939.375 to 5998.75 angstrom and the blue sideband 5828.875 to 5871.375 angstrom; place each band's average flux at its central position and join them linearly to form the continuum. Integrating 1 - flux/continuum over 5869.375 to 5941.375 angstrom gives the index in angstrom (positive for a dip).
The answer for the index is 1.9 angstrom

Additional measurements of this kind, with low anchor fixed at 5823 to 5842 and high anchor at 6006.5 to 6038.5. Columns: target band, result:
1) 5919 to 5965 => 4.1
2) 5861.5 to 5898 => 2.1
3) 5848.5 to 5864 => 0.2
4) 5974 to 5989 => 0.4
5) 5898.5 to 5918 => 1.0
